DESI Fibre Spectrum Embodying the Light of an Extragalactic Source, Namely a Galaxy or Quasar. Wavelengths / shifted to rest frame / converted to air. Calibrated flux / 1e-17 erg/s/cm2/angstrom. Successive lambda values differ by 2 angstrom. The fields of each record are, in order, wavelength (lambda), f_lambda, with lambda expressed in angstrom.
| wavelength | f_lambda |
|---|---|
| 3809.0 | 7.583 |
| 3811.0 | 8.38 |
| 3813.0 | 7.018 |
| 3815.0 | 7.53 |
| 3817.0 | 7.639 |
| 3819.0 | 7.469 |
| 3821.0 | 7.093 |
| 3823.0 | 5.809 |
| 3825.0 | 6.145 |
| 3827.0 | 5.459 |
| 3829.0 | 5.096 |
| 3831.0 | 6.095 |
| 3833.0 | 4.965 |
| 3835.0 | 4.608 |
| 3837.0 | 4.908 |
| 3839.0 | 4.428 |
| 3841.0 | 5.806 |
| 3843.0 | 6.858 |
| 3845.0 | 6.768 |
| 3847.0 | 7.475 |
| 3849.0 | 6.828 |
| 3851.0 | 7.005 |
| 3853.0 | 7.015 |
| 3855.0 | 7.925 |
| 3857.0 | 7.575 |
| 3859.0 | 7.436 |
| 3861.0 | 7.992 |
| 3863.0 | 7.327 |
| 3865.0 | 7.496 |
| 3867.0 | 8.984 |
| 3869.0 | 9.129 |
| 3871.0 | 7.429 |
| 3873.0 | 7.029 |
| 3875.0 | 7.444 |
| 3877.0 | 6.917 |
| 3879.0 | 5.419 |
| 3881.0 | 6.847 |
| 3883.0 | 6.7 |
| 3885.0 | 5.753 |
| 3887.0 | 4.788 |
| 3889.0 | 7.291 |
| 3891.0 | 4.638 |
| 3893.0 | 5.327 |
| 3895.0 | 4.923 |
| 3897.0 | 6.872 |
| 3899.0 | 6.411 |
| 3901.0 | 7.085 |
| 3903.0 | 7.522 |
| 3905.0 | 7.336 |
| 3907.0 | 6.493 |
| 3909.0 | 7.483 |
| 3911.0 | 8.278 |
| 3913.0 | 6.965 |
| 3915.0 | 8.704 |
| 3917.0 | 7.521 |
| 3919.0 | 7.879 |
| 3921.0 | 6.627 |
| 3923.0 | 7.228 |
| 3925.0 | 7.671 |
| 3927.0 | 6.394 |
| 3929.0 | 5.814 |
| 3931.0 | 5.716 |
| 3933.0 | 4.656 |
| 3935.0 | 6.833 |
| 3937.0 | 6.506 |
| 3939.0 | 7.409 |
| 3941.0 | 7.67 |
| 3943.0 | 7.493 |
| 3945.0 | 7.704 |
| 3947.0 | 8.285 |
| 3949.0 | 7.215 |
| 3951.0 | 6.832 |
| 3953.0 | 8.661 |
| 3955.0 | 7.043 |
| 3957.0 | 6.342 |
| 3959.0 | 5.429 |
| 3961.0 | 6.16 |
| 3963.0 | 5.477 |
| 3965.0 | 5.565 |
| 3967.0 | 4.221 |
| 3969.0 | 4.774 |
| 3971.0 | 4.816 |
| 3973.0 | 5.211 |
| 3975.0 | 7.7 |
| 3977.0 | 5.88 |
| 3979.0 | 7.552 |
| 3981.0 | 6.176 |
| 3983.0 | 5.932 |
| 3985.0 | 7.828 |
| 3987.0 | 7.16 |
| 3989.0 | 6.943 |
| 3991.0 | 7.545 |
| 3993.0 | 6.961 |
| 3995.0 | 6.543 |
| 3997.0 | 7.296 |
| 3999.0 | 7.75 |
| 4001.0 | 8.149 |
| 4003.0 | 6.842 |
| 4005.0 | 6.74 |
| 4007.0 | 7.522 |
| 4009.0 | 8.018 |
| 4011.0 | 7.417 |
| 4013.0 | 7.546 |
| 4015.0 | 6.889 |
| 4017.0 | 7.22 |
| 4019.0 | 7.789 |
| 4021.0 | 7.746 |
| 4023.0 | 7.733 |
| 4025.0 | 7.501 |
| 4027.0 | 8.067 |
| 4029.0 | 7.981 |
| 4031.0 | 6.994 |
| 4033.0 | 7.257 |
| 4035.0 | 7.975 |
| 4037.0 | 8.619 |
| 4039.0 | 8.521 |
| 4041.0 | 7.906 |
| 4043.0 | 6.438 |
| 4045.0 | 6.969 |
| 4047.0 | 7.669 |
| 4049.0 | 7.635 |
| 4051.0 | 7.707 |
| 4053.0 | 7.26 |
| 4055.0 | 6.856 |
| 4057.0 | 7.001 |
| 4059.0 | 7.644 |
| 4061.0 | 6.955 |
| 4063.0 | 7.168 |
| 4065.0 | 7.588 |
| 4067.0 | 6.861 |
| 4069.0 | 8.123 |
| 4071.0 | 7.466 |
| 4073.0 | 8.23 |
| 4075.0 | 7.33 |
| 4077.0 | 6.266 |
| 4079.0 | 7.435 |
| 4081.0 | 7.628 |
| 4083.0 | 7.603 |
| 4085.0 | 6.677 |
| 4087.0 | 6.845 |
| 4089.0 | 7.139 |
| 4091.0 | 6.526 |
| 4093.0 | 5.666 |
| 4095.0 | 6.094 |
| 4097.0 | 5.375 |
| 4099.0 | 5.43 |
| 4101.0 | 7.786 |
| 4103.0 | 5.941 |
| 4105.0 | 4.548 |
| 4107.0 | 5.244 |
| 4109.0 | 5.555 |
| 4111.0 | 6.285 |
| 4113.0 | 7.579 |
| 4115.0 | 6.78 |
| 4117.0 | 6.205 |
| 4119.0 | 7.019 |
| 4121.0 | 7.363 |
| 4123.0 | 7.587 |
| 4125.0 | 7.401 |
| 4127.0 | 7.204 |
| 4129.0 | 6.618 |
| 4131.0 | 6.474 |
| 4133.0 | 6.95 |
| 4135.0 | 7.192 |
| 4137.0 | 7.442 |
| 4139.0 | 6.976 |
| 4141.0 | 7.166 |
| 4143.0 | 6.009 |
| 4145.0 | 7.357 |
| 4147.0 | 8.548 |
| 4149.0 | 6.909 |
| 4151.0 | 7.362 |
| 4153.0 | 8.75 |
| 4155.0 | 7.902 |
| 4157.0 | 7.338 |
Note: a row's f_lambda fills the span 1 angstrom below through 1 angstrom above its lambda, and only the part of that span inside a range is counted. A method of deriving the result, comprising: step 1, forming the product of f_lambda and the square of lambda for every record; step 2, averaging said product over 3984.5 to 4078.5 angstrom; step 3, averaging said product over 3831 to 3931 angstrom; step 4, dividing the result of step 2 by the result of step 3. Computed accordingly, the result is 1.2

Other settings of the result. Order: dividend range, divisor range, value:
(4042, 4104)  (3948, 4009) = 1.11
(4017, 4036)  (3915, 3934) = 1.20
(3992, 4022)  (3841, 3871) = 1.06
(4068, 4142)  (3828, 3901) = 1.17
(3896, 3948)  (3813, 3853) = 1.19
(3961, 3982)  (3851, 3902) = 0.88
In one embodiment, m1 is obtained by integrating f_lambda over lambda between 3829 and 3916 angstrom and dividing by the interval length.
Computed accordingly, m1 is 6.73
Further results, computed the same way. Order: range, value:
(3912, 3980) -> 6.65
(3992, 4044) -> 7.52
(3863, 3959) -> 6.94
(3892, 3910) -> 6.61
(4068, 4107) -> 6.7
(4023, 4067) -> 7.5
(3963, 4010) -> 6.63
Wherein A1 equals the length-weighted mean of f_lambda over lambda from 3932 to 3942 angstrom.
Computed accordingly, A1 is 6.61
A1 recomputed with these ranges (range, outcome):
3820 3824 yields 6.45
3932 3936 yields 5.74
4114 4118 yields 6.49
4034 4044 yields 7.89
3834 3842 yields 4.94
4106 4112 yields 5.69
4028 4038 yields 7.77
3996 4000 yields 7.52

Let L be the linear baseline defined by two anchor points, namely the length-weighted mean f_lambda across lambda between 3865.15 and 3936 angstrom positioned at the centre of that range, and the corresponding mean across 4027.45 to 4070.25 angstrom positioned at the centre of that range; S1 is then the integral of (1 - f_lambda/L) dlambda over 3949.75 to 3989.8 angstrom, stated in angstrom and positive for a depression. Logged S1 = 4.7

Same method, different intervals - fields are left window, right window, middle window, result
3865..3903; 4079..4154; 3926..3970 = 1.5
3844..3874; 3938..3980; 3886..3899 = 2.7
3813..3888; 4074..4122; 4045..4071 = -3.3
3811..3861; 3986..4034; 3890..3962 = 1.2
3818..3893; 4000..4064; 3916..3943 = 0.7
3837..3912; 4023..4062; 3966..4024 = 3.5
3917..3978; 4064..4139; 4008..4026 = -2.4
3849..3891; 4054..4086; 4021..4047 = -1.4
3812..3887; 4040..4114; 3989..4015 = -1.9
